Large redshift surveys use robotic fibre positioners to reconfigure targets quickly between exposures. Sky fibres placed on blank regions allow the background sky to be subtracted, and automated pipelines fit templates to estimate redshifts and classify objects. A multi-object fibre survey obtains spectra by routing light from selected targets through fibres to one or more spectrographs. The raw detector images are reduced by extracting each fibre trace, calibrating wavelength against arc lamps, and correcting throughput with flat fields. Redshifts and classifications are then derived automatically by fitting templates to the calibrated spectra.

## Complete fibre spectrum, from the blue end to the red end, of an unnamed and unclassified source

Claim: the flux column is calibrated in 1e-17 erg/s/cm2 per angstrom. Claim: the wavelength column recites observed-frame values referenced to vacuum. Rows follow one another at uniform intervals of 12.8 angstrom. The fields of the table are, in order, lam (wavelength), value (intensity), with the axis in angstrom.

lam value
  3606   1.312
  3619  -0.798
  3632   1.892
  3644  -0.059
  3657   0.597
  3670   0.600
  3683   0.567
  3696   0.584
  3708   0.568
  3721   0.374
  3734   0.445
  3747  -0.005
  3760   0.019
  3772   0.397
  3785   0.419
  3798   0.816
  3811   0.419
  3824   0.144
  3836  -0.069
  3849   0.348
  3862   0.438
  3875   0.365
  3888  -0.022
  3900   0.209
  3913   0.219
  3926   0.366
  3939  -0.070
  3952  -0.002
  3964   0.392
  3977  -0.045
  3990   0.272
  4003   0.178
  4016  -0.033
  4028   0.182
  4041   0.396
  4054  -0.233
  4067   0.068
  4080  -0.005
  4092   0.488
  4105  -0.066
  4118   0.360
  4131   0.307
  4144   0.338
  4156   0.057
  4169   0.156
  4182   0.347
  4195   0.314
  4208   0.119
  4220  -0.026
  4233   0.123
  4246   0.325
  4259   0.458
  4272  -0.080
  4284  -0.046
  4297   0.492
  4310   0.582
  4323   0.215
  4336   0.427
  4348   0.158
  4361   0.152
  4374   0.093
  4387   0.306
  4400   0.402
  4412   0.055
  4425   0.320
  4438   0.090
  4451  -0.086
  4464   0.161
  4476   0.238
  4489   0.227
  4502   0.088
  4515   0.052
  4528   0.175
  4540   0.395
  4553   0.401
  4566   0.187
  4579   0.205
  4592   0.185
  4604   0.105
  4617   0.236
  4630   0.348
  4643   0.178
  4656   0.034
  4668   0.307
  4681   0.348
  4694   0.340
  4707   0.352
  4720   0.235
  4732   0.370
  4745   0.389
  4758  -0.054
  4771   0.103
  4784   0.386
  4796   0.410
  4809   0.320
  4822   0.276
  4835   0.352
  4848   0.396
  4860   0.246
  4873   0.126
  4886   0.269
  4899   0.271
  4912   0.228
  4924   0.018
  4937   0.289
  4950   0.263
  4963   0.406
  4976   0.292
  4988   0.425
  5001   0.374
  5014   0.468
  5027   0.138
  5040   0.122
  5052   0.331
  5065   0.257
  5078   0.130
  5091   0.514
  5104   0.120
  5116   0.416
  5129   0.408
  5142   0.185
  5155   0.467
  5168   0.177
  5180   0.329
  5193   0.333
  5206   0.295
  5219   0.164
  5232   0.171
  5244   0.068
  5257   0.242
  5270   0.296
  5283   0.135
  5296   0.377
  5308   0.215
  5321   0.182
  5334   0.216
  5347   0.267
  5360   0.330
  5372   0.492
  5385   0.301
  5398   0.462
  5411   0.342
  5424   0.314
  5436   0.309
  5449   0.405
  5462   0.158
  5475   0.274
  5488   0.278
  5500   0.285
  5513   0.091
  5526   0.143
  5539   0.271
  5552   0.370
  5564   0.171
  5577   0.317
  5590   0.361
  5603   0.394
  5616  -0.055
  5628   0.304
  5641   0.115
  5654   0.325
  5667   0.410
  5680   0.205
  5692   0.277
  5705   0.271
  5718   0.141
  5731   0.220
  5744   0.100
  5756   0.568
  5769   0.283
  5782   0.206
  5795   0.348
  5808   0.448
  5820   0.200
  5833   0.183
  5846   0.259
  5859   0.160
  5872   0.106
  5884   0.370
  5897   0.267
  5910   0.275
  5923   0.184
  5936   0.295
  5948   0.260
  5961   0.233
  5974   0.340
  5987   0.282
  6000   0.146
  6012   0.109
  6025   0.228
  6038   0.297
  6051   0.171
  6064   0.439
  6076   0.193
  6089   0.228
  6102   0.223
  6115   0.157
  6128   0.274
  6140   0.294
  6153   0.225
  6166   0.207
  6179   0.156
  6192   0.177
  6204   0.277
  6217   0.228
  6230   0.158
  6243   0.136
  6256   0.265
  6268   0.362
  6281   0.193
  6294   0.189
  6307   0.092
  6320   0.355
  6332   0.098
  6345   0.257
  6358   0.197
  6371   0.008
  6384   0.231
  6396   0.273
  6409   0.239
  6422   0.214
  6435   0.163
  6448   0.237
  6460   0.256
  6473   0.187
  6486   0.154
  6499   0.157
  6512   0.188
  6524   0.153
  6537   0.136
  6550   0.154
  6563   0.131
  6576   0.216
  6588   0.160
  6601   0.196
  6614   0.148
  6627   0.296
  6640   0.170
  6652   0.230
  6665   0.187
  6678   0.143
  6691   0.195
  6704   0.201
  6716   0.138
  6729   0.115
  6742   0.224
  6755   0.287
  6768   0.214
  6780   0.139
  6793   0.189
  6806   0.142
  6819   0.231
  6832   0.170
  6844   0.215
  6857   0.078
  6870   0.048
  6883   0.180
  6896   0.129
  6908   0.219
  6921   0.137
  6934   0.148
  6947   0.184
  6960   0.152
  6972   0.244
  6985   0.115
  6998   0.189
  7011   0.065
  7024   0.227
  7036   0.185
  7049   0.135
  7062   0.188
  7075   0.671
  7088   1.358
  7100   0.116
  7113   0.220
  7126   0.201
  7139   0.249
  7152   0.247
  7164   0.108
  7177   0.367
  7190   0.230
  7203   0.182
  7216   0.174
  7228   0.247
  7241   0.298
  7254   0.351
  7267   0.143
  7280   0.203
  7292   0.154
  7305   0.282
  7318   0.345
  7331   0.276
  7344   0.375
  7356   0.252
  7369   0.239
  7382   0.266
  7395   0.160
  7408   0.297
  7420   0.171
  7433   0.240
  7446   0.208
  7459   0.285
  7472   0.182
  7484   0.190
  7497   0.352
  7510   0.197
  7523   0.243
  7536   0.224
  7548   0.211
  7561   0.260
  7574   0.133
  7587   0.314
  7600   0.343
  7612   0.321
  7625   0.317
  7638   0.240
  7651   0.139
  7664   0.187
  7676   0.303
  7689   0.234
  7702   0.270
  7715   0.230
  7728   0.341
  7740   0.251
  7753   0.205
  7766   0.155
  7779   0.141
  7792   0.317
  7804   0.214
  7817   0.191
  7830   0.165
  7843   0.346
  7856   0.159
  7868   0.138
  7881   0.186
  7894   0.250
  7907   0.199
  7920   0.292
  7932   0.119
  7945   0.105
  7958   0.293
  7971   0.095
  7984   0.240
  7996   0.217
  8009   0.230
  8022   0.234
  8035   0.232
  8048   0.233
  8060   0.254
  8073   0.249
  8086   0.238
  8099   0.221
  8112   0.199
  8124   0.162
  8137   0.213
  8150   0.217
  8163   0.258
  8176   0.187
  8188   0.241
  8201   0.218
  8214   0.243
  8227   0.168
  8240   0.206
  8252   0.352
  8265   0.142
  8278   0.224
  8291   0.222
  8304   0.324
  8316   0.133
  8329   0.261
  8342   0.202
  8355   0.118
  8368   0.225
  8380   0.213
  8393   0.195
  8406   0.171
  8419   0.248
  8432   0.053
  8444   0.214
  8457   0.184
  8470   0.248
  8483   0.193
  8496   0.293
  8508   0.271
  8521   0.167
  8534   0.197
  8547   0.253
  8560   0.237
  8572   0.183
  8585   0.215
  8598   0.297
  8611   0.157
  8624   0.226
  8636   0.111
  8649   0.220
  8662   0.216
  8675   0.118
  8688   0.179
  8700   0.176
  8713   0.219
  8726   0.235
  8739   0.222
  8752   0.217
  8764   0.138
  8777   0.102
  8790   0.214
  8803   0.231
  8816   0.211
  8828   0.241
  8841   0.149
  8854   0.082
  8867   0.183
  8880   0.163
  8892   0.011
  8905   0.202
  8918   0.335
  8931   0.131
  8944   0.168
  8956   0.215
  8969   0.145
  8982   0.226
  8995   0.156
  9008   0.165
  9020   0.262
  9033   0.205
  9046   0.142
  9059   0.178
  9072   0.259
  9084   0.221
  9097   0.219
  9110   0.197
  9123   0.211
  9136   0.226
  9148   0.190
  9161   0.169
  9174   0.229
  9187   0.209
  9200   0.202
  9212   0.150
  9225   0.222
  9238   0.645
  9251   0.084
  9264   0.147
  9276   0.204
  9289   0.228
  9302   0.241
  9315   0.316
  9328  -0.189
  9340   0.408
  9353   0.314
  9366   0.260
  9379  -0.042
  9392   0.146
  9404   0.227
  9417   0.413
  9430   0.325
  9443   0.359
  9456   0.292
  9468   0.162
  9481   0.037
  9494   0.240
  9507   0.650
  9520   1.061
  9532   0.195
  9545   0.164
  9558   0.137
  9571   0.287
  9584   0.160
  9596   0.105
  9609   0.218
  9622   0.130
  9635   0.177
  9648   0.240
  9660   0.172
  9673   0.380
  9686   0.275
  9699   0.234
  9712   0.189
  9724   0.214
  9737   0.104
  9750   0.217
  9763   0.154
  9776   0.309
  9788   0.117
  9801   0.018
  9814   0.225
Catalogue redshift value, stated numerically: 0.90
